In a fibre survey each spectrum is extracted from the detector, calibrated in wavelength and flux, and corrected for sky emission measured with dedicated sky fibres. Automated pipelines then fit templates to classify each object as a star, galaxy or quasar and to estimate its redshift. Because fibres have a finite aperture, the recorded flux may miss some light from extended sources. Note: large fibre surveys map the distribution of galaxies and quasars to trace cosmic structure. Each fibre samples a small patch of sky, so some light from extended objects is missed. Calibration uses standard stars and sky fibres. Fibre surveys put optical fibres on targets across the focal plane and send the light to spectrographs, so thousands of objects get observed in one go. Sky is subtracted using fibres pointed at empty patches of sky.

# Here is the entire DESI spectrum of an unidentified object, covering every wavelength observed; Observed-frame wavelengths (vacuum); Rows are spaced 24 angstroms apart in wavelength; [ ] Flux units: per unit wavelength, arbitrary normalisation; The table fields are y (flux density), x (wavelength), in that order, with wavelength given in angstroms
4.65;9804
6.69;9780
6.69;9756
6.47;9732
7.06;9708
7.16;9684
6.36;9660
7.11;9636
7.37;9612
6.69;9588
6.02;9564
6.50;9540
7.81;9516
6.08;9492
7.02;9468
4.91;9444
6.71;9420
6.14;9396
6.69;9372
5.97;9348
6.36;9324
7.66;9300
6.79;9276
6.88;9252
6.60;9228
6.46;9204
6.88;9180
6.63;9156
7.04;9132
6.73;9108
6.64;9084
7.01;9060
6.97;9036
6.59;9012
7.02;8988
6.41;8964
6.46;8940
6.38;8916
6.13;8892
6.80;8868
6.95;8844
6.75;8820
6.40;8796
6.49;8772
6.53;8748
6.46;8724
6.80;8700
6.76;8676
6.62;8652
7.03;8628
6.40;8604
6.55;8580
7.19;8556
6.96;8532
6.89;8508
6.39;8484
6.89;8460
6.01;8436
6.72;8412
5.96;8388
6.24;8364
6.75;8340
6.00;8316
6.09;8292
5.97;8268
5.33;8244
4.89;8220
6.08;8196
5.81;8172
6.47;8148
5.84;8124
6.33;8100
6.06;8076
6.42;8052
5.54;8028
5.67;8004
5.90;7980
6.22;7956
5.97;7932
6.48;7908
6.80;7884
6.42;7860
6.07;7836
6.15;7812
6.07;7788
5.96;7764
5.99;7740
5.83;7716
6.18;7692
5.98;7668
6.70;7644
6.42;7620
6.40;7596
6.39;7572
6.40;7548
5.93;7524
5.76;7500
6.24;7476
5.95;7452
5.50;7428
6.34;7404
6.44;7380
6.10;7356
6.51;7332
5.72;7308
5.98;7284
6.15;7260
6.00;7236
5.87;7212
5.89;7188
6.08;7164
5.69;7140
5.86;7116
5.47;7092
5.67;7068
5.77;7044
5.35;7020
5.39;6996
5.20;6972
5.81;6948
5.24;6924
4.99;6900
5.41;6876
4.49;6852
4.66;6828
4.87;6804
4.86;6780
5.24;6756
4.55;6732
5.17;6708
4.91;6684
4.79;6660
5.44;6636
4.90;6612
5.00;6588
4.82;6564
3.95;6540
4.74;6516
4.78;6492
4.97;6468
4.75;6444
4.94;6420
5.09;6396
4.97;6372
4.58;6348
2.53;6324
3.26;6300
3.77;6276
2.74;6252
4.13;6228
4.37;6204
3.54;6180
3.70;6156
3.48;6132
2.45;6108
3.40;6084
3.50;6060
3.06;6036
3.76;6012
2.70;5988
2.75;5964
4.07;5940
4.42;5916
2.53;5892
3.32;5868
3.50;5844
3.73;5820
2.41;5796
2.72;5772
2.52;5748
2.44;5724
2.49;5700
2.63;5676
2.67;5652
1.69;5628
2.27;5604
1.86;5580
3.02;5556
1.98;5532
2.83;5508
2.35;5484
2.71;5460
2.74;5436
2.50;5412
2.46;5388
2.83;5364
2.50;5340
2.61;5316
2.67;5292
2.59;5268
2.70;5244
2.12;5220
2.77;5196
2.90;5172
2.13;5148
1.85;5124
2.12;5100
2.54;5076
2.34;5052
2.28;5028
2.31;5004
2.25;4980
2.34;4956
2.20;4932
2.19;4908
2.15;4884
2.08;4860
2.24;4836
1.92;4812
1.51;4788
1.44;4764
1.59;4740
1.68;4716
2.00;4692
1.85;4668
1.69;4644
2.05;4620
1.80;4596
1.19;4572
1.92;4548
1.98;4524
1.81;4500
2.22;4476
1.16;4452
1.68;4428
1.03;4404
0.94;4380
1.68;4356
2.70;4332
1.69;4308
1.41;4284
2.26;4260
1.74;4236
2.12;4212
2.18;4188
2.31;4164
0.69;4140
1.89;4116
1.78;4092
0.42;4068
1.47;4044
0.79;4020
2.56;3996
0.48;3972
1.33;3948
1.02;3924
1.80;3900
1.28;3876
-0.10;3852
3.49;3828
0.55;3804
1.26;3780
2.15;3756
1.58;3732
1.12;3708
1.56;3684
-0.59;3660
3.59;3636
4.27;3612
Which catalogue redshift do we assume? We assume 0.591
